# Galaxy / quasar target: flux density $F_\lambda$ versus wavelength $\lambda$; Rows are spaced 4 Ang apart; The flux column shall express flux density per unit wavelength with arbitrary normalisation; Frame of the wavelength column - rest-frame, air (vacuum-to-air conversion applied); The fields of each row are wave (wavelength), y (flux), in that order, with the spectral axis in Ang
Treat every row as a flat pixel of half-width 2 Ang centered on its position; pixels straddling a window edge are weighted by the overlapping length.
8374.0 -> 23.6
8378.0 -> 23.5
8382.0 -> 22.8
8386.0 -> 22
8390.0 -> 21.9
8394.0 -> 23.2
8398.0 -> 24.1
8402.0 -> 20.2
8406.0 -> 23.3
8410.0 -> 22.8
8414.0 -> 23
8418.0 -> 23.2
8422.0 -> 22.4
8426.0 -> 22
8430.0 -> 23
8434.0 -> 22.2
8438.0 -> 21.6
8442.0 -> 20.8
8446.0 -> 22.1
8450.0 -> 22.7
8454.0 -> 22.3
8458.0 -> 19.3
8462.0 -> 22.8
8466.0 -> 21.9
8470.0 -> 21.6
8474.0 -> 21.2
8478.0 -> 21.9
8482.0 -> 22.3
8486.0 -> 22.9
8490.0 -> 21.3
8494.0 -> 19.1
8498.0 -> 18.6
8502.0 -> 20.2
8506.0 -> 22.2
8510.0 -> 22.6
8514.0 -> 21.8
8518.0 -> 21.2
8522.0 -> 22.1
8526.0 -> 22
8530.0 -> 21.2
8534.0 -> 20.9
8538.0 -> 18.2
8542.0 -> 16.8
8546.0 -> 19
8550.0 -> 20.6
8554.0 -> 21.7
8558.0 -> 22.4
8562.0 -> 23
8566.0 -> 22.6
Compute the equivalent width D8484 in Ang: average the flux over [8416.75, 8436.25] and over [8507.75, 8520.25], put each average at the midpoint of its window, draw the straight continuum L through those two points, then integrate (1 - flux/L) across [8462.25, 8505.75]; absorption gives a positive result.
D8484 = 1.75 Ang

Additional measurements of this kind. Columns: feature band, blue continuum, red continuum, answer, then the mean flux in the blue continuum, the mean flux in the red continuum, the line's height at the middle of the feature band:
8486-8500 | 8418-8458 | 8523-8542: 0.6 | 22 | 20.3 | 21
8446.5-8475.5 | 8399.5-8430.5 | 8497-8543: 0.0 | 22.5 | 20.8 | 21.7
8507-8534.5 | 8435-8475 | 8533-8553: -2.7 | 21.7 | 19.1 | 19.8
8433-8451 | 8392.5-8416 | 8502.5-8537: 0.4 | 22.8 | 21.6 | 22.4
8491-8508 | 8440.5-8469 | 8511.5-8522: 1.2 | 21.7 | 21.7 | 21.7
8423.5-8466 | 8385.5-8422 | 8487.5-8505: -0.8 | 22.6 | 20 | 21.5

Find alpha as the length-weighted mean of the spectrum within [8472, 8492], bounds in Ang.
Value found 21.9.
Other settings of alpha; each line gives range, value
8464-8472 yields 21.8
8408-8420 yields 23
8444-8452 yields 22.4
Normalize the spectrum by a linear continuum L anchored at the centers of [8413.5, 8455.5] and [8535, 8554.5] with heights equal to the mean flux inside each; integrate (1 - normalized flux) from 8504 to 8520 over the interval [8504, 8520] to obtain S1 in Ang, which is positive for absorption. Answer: -1.5 Ang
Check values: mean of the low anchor 22.3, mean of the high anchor 19.2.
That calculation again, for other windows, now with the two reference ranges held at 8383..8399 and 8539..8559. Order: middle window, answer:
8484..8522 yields -0.8 Ang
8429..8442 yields 0.0 Ang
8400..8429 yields -0.2 Ang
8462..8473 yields -0.3 Ang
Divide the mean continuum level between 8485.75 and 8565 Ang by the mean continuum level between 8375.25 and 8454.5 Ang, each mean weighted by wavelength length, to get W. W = 0.93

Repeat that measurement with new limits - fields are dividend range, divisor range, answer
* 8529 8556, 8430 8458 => 0.90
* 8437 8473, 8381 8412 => 0.96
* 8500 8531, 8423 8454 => 0.98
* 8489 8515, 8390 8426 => 0.92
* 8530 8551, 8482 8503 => 0.93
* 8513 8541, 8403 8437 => 0.92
